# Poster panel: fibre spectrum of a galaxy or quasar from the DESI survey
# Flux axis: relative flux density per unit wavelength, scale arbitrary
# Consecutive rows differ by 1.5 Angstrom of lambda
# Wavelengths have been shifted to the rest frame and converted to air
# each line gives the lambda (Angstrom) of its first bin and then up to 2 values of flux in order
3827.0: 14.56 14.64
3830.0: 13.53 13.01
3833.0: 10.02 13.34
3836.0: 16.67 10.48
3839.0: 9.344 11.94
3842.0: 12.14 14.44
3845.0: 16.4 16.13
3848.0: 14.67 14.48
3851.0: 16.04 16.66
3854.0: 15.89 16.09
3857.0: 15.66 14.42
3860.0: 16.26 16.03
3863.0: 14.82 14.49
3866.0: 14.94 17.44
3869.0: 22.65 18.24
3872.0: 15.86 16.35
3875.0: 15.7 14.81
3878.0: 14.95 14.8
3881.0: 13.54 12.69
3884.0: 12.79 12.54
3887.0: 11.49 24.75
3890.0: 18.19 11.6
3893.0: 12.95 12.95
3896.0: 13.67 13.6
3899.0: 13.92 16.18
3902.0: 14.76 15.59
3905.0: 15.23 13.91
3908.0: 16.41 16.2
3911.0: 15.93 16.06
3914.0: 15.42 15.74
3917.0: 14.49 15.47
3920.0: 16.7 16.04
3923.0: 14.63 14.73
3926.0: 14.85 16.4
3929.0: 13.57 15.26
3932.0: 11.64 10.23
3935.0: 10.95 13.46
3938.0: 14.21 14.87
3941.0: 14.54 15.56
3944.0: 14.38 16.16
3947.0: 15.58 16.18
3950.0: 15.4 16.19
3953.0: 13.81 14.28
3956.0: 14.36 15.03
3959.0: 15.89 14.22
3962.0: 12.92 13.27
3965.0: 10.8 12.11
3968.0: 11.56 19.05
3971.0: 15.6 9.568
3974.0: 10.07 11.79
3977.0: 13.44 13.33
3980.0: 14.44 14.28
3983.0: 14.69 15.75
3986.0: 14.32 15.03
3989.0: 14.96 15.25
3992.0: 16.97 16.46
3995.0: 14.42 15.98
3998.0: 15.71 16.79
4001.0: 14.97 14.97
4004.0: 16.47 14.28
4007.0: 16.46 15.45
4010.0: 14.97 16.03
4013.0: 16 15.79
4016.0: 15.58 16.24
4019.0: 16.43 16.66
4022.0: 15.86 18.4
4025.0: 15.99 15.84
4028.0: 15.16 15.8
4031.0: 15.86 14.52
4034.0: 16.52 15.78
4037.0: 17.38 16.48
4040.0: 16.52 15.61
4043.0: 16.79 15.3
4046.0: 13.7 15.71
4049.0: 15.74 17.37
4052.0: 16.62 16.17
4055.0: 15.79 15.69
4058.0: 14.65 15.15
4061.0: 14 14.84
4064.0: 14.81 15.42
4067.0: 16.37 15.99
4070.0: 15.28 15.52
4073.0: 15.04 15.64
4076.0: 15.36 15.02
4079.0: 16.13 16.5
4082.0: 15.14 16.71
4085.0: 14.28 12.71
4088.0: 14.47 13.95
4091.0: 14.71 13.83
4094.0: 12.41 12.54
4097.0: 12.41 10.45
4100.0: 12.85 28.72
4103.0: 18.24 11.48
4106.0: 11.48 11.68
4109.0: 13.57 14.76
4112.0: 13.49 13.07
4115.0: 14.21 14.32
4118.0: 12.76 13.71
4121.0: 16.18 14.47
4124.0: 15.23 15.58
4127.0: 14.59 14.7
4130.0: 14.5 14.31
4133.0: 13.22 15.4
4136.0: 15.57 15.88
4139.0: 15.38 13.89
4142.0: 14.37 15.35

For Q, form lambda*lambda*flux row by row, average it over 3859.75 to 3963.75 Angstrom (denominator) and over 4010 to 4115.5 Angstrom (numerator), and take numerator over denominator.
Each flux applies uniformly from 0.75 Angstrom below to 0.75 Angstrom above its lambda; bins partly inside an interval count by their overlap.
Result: 1.1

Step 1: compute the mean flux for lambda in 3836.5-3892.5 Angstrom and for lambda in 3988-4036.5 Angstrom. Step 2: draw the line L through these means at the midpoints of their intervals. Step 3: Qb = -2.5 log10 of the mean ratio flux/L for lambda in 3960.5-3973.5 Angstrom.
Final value 0.19 mag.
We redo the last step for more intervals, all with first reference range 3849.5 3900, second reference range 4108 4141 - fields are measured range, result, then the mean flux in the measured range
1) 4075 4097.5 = 0.012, 14.4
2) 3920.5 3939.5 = 0.093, 13.9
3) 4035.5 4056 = -0.093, 16.1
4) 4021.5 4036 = -0.082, 16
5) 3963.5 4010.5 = 0.034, 14.5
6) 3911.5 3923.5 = -0.028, 15.6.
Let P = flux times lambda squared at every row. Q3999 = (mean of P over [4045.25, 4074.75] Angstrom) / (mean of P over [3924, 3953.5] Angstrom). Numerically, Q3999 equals 1.1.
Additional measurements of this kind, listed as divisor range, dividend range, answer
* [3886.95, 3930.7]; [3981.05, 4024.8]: 1.08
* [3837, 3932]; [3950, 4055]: 1.07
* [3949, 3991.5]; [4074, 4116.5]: 1.10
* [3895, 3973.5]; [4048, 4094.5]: 1.12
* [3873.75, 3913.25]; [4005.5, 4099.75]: 1.12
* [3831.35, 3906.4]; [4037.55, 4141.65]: 1.12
